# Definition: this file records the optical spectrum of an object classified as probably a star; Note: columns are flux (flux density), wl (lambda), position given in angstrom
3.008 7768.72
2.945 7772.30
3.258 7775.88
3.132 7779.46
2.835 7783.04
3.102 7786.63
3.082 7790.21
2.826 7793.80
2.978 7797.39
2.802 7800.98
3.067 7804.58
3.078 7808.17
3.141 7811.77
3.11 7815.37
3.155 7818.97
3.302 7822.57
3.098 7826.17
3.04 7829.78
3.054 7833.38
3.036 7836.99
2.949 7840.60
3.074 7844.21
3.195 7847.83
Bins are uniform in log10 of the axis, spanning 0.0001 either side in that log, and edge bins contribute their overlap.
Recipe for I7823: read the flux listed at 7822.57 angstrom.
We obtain 3.302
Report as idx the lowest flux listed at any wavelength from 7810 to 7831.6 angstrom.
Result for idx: 3.04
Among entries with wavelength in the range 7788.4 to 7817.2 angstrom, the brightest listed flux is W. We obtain 3.141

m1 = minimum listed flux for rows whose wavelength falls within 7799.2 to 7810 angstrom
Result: 2.802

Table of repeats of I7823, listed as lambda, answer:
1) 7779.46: 3.132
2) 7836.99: 3.036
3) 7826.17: 3.098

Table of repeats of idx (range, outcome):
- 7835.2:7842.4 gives 2.949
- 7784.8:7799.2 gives 2.826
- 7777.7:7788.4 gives 2.835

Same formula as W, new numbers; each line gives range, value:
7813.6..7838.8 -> 3.302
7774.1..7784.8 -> 3.258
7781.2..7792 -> 3.102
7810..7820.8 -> 3.155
